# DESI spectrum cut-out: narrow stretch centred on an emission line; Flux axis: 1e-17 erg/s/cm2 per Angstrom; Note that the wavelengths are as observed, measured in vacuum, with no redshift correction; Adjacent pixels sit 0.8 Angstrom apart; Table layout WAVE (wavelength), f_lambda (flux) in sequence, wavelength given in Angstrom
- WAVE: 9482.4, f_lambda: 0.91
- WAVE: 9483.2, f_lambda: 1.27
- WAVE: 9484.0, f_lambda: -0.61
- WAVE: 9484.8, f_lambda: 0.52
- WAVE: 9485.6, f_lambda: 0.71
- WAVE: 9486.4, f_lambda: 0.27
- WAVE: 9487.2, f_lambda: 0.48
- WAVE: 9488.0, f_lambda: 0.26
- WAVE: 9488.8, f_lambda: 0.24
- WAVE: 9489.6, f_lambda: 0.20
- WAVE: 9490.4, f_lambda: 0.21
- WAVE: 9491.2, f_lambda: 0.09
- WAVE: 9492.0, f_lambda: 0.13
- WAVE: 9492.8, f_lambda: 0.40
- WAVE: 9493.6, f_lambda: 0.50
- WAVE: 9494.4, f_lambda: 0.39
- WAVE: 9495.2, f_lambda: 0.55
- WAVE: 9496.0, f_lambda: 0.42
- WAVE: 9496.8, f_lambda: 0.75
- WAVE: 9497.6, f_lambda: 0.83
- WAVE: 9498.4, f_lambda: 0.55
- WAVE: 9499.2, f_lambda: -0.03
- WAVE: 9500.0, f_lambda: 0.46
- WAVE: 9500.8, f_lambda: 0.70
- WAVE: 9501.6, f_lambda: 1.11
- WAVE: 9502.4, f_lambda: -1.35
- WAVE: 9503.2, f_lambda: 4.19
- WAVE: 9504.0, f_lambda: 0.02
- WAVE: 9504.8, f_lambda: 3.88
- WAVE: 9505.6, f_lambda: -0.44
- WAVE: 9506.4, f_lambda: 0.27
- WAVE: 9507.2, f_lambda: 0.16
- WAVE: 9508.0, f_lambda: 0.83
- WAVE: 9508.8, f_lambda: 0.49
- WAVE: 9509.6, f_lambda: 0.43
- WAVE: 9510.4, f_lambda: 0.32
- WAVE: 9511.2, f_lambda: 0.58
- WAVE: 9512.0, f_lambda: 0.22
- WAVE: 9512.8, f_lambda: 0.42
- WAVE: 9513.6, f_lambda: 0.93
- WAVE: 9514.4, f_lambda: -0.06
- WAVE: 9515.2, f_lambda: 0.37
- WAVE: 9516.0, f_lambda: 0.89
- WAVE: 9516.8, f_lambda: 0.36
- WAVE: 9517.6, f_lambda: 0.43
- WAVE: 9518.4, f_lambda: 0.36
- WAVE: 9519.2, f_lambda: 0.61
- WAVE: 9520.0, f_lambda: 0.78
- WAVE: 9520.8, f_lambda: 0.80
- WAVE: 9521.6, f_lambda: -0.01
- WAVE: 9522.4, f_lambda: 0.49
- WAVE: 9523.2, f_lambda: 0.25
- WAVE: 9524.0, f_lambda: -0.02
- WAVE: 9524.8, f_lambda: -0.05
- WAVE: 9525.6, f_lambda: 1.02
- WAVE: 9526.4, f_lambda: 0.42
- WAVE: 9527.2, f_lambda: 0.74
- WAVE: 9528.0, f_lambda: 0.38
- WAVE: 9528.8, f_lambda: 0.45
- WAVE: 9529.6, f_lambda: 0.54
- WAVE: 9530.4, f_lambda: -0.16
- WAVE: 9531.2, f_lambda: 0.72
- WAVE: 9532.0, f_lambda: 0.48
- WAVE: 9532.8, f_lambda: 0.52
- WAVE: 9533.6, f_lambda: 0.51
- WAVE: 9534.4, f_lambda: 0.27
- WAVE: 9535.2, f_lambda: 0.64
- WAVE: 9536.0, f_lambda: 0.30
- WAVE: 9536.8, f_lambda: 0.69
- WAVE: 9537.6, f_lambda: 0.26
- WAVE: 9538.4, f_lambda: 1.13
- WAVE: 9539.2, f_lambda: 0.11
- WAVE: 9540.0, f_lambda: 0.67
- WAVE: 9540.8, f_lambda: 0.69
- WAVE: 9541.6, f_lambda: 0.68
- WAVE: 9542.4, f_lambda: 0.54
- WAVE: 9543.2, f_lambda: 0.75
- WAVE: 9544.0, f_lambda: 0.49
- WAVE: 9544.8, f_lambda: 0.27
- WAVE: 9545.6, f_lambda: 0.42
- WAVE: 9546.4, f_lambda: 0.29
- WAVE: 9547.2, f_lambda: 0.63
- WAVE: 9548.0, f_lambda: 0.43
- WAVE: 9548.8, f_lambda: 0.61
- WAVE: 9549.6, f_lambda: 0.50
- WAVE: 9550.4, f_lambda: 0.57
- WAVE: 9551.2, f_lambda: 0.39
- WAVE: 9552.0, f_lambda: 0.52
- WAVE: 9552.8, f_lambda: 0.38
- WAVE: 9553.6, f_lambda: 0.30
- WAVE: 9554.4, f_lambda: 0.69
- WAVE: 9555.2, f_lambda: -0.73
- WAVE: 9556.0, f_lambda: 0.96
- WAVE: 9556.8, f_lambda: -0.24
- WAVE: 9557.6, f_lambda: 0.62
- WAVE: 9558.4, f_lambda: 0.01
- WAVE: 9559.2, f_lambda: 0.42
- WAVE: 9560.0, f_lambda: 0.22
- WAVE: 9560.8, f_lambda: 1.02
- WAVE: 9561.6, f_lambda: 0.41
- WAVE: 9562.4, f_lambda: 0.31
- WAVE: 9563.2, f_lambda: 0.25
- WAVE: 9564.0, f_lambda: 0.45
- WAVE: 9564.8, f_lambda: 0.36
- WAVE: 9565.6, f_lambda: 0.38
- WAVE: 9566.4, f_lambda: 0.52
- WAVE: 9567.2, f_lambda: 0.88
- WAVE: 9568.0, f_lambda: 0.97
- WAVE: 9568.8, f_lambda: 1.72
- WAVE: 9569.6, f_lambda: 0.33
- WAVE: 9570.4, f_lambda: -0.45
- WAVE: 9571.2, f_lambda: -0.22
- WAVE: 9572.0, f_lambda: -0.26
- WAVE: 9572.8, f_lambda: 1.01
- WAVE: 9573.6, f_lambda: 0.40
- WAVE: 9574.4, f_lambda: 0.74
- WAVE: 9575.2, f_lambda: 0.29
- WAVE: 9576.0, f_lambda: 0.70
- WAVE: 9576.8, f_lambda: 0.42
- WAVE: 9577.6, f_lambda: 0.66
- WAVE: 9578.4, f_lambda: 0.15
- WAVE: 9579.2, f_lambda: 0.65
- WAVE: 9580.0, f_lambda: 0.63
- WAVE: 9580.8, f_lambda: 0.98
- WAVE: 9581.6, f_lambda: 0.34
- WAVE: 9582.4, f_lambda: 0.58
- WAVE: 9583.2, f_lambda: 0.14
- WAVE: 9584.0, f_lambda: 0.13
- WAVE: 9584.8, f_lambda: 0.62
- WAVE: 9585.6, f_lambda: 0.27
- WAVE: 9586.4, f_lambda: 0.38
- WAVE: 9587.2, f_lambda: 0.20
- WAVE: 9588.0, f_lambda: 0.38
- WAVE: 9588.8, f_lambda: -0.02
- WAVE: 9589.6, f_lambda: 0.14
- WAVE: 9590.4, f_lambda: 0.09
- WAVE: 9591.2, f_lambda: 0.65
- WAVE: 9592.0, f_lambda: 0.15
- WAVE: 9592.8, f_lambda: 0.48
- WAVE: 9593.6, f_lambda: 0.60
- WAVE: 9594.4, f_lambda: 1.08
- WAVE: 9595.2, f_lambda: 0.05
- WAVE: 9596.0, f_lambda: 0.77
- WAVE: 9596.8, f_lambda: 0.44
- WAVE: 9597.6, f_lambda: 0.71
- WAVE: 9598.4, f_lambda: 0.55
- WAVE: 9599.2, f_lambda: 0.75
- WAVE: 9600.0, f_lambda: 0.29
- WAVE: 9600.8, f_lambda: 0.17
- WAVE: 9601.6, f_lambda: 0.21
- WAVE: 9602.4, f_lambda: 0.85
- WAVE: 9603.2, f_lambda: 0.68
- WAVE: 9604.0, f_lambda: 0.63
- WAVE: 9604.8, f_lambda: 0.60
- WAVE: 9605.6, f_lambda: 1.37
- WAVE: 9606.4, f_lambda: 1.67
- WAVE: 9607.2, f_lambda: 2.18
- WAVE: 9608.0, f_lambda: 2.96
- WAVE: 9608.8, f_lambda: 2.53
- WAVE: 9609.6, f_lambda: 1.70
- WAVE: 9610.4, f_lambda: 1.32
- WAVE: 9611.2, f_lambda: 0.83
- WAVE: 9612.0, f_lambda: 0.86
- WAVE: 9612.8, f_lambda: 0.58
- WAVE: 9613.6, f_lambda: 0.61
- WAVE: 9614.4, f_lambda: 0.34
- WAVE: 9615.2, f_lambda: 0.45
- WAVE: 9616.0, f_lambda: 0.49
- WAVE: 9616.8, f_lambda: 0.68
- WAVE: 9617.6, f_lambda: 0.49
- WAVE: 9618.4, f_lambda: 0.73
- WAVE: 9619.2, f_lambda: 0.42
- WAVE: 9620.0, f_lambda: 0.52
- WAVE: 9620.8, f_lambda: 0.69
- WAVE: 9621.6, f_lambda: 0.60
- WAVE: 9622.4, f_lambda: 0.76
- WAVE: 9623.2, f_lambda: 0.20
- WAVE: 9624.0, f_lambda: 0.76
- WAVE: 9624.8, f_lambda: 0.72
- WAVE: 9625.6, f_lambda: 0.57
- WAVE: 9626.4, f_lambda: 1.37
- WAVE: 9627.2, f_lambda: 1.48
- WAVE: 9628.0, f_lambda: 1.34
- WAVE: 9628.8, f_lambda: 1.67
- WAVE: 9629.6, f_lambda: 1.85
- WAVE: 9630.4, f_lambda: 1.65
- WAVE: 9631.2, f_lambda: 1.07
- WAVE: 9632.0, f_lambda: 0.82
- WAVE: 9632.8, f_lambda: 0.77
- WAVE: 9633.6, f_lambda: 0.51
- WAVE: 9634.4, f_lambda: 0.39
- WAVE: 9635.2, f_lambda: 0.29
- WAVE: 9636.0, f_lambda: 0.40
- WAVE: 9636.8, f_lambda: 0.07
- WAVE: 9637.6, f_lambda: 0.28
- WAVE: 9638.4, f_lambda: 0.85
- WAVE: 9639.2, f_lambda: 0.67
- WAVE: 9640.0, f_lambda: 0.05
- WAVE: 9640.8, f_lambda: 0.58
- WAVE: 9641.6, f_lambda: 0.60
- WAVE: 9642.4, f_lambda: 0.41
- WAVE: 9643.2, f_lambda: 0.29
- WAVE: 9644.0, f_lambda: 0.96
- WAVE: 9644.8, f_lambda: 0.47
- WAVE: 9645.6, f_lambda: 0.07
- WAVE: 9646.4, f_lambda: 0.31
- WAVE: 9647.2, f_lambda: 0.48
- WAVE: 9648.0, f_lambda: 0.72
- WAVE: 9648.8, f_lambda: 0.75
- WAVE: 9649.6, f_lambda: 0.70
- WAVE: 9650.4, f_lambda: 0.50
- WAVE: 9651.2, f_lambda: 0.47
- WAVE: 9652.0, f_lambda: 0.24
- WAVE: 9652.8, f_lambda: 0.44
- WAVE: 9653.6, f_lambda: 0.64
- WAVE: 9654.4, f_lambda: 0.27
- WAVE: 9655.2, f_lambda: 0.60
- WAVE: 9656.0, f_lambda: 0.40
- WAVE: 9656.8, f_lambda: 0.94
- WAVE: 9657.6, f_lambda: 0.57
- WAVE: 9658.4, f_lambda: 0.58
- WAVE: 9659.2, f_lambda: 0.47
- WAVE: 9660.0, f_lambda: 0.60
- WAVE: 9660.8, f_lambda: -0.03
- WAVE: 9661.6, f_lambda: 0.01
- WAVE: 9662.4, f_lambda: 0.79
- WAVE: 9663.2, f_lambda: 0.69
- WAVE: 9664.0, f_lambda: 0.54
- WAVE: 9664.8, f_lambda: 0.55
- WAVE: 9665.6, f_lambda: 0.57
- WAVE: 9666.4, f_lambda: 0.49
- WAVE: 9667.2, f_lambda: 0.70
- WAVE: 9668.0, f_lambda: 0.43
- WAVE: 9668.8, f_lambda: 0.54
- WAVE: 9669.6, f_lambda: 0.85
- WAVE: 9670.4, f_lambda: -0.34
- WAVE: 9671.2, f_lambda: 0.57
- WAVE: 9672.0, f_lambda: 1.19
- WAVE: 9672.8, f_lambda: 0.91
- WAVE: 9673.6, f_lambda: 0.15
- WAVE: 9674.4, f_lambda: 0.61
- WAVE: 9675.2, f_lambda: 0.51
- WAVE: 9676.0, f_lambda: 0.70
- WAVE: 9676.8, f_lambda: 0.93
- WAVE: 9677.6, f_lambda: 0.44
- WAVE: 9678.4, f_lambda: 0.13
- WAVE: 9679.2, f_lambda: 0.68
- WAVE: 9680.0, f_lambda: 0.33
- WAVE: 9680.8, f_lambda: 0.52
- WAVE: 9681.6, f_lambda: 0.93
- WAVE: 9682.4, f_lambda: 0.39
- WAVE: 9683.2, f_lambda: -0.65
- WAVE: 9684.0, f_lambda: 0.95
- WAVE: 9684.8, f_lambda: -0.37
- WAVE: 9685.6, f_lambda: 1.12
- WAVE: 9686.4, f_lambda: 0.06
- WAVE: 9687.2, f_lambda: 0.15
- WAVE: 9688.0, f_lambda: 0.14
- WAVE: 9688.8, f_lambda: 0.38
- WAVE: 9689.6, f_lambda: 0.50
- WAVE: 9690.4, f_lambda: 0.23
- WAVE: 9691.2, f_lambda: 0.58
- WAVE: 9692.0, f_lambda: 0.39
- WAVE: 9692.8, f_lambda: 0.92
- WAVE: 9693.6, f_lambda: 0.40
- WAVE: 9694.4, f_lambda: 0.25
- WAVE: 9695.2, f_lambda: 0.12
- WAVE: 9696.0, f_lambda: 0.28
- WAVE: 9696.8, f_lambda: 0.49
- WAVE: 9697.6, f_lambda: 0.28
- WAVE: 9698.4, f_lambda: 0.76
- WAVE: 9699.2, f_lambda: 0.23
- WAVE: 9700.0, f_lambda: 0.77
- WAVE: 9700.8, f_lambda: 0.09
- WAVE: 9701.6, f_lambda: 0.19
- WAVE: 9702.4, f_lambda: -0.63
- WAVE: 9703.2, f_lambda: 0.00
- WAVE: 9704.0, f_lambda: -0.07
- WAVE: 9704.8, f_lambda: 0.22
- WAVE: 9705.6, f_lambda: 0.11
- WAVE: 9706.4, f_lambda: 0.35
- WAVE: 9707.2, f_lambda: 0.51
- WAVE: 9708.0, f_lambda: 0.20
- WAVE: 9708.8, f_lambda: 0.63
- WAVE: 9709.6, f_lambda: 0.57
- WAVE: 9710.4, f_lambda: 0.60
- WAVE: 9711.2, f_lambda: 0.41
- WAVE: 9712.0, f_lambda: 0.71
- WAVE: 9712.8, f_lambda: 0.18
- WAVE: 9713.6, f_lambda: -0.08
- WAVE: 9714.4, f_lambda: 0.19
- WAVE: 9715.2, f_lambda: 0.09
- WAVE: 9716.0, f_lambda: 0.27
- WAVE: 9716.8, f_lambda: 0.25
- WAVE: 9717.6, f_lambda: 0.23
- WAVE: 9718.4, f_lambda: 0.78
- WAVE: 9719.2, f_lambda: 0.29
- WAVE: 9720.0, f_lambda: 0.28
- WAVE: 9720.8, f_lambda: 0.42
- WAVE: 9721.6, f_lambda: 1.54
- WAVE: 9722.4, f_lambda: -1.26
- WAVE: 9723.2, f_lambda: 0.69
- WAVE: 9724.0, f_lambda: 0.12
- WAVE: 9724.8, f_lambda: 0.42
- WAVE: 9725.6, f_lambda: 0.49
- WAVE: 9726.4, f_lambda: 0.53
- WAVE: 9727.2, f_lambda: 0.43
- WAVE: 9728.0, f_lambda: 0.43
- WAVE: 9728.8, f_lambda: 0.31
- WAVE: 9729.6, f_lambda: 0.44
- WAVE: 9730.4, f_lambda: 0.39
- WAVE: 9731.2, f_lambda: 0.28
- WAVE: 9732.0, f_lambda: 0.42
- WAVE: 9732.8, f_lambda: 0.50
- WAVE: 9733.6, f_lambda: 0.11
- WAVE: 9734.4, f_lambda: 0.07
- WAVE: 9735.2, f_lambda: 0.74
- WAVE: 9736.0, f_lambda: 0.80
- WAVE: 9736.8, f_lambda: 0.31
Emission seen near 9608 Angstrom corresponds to [S II]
